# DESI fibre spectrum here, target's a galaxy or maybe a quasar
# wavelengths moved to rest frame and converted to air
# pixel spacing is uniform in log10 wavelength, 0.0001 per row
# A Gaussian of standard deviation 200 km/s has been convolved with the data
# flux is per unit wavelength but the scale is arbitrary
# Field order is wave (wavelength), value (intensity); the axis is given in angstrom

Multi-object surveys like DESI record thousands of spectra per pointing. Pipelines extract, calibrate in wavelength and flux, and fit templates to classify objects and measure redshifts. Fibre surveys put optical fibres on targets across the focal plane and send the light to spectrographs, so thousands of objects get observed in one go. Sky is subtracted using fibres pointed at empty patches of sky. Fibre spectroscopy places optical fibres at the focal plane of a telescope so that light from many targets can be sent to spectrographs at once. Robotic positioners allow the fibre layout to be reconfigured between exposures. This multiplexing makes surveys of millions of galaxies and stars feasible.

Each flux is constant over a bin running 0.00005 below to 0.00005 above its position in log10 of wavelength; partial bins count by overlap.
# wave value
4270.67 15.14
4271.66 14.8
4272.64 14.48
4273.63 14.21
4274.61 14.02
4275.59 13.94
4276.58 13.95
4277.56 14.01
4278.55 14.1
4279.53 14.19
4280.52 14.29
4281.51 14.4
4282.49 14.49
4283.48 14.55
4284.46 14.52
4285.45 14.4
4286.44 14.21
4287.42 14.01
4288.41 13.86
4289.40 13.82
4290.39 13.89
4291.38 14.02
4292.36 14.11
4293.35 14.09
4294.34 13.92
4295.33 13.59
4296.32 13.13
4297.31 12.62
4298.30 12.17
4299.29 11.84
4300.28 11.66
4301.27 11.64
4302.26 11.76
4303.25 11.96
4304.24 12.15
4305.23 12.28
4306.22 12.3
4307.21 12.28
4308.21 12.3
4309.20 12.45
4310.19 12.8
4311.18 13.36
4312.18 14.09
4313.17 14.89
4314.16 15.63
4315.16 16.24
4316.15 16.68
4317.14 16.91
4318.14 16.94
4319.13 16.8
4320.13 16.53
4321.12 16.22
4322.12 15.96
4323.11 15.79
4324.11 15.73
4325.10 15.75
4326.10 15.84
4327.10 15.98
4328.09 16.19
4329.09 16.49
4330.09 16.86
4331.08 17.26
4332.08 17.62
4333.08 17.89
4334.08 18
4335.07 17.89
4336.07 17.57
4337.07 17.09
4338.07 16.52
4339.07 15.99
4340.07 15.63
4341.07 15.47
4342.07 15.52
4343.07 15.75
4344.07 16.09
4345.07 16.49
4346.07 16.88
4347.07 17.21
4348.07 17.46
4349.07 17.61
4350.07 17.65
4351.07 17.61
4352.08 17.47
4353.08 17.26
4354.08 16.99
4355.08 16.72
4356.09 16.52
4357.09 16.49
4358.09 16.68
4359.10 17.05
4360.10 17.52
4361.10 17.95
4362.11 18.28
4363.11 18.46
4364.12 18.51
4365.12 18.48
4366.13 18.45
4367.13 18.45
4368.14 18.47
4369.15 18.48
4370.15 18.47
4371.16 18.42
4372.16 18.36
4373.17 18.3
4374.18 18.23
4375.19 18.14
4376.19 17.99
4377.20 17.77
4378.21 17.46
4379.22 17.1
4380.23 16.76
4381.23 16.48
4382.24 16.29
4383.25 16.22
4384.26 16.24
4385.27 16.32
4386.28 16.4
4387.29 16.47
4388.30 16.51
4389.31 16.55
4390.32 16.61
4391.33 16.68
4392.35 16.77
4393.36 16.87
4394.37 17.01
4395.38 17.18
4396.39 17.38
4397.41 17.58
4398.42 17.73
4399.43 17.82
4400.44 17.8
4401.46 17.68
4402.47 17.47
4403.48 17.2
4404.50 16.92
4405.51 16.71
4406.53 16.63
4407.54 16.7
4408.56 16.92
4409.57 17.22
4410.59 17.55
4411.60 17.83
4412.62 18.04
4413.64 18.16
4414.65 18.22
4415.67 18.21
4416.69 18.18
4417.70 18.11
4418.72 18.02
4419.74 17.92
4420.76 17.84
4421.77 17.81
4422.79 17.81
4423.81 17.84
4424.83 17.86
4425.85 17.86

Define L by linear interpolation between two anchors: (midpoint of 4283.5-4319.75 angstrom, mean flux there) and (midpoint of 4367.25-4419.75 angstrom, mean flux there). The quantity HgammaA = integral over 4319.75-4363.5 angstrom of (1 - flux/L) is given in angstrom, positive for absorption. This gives -4.3 angstrom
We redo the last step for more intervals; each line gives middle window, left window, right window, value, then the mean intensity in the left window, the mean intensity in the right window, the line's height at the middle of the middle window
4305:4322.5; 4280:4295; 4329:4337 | 1.5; 14.2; 17.5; 16.1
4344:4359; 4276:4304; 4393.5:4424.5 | -1.4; 13.5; 17.6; 15.6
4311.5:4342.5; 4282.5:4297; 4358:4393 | -1.7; 14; 17.5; 15.5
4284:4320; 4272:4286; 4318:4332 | 3.7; 14.3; 16.3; 15.3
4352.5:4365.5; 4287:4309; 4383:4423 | -1.7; 12.9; 17.3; 15.4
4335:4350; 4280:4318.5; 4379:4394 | -1.5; 13.7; 16.5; 15.1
